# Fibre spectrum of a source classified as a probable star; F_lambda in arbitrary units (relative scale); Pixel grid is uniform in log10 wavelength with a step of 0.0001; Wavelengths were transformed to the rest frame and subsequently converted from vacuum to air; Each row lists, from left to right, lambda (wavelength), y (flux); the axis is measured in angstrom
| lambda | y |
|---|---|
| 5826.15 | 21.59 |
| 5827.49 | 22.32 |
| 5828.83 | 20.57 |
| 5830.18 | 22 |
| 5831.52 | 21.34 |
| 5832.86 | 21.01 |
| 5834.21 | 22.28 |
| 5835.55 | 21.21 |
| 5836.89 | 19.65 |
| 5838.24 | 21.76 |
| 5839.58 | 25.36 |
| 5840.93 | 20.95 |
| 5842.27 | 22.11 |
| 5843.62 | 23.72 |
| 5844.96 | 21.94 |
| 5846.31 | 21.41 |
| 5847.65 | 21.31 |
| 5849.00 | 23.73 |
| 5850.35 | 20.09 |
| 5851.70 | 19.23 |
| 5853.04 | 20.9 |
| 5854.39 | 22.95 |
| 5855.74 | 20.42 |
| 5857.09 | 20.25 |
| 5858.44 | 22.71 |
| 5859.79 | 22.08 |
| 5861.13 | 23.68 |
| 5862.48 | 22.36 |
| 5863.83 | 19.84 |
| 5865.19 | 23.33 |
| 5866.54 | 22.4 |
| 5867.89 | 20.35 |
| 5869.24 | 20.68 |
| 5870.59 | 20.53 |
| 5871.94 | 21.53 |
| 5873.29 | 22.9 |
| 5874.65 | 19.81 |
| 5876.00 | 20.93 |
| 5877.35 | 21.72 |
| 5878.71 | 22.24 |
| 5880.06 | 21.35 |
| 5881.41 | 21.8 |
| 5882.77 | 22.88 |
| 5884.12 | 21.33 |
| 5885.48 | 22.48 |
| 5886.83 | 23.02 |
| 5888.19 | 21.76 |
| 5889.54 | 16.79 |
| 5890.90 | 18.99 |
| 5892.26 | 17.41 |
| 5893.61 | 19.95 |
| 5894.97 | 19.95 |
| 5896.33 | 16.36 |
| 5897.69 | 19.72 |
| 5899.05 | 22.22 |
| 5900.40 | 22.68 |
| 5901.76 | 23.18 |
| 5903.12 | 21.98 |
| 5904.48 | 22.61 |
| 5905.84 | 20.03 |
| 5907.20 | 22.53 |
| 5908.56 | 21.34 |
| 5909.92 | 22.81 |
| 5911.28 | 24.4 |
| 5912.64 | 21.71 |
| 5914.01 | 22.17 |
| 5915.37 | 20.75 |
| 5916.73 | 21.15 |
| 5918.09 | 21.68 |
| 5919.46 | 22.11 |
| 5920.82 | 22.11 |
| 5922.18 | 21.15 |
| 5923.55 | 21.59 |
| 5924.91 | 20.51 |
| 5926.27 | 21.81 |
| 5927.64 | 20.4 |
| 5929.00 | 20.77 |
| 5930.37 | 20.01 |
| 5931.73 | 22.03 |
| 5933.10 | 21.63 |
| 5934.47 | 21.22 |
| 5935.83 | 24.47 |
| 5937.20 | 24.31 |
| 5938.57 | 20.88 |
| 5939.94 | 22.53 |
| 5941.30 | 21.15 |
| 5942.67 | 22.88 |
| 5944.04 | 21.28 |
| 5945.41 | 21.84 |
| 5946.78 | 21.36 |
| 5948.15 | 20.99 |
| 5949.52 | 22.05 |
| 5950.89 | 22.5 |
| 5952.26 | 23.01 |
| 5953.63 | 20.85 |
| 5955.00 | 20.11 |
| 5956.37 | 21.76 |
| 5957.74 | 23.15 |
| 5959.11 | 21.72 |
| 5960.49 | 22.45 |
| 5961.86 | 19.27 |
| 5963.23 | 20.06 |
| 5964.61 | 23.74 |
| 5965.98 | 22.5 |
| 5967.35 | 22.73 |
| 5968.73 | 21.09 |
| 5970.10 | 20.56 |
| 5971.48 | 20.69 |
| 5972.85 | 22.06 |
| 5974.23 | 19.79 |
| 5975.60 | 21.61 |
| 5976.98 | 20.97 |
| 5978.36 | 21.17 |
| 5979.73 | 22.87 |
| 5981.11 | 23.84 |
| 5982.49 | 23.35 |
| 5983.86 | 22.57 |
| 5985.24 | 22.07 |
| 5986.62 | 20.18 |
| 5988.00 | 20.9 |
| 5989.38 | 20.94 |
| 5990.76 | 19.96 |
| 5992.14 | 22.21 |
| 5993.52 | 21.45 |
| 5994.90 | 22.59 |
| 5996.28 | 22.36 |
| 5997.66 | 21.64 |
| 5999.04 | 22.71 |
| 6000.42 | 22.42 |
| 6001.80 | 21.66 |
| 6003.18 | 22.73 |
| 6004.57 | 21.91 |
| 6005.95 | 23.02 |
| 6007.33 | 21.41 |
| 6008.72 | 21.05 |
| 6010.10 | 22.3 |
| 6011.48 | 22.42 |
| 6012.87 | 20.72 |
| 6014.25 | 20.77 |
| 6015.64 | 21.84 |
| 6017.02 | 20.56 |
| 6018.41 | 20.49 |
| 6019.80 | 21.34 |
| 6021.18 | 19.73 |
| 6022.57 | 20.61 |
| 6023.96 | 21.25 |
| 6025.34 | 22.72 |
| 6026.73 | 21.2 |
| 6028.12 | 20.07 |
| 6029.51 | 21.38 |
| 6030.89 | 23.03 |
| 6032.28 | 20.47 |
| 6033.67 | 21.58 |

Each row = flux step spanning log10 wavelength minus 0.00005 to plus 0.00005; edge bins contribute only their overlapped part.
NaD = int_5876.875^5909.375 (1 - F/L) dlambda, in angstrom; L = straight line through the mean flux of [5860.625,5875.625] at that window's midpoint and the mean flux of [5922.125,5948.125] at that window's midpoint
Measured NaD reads 0.86 angstrom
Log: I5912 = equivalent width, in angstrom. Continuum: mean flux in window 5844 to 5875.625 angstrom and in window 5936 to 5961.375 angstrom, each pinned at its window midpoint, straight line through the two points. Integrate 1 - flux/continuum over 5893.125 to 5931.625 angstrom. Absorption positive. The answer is 0.7 angstrom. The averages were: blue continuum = 21.5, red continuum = 22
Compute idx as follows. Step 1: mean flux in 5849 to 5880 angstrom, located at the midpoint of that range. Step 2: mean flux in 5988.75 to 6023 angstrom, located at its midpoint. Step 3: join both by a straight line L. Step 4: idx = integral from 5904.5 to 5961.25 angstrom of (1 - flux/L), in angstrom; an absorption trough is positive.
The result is -0.8 angstrom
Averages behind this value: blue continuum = 21.5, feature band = 21.8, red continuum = 21.6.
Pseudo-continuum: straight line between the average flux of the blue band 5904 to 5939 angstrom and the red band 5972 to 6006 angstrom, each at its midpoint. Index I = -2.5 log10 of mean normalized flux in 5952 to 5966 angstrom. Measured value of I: 0.01 mag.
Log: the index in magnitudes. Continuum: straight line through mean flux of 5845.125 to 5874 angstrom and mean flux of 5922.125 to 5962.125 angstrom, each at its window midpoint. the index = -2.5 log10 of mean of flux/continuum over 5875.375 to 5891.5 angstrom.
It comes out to 0.02 mag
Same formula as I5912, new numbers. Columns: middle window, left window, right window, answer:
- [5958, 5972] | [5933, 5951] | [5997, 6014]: 0.3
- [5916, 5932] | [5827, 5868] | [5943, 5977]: 0.3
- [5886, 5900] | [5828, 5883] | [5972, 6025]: 1.2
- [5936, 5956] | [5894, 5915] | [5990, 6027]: -0.3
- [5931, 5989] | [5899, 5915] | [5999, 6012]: 1.0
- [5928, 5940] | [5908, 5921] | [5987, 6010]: 0.0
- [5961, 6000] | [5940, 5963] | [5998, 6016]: 0.3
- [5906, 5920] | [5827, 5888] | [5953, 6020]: -0.2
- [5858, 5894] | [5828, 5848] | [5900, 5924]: 1.0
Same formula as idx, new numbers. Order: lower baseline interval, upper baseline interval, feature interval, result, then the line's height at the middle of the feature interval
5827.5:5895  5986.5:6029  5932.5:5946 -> -0.5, 21.4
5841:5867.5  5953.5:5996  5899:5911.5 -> -0.3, 21.7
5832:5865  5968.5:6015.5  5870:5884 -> 0.1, 21.7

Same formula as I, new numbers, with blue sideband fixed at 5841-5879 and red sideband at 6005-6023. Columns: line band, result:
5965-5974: -0.011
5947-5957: -0.010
